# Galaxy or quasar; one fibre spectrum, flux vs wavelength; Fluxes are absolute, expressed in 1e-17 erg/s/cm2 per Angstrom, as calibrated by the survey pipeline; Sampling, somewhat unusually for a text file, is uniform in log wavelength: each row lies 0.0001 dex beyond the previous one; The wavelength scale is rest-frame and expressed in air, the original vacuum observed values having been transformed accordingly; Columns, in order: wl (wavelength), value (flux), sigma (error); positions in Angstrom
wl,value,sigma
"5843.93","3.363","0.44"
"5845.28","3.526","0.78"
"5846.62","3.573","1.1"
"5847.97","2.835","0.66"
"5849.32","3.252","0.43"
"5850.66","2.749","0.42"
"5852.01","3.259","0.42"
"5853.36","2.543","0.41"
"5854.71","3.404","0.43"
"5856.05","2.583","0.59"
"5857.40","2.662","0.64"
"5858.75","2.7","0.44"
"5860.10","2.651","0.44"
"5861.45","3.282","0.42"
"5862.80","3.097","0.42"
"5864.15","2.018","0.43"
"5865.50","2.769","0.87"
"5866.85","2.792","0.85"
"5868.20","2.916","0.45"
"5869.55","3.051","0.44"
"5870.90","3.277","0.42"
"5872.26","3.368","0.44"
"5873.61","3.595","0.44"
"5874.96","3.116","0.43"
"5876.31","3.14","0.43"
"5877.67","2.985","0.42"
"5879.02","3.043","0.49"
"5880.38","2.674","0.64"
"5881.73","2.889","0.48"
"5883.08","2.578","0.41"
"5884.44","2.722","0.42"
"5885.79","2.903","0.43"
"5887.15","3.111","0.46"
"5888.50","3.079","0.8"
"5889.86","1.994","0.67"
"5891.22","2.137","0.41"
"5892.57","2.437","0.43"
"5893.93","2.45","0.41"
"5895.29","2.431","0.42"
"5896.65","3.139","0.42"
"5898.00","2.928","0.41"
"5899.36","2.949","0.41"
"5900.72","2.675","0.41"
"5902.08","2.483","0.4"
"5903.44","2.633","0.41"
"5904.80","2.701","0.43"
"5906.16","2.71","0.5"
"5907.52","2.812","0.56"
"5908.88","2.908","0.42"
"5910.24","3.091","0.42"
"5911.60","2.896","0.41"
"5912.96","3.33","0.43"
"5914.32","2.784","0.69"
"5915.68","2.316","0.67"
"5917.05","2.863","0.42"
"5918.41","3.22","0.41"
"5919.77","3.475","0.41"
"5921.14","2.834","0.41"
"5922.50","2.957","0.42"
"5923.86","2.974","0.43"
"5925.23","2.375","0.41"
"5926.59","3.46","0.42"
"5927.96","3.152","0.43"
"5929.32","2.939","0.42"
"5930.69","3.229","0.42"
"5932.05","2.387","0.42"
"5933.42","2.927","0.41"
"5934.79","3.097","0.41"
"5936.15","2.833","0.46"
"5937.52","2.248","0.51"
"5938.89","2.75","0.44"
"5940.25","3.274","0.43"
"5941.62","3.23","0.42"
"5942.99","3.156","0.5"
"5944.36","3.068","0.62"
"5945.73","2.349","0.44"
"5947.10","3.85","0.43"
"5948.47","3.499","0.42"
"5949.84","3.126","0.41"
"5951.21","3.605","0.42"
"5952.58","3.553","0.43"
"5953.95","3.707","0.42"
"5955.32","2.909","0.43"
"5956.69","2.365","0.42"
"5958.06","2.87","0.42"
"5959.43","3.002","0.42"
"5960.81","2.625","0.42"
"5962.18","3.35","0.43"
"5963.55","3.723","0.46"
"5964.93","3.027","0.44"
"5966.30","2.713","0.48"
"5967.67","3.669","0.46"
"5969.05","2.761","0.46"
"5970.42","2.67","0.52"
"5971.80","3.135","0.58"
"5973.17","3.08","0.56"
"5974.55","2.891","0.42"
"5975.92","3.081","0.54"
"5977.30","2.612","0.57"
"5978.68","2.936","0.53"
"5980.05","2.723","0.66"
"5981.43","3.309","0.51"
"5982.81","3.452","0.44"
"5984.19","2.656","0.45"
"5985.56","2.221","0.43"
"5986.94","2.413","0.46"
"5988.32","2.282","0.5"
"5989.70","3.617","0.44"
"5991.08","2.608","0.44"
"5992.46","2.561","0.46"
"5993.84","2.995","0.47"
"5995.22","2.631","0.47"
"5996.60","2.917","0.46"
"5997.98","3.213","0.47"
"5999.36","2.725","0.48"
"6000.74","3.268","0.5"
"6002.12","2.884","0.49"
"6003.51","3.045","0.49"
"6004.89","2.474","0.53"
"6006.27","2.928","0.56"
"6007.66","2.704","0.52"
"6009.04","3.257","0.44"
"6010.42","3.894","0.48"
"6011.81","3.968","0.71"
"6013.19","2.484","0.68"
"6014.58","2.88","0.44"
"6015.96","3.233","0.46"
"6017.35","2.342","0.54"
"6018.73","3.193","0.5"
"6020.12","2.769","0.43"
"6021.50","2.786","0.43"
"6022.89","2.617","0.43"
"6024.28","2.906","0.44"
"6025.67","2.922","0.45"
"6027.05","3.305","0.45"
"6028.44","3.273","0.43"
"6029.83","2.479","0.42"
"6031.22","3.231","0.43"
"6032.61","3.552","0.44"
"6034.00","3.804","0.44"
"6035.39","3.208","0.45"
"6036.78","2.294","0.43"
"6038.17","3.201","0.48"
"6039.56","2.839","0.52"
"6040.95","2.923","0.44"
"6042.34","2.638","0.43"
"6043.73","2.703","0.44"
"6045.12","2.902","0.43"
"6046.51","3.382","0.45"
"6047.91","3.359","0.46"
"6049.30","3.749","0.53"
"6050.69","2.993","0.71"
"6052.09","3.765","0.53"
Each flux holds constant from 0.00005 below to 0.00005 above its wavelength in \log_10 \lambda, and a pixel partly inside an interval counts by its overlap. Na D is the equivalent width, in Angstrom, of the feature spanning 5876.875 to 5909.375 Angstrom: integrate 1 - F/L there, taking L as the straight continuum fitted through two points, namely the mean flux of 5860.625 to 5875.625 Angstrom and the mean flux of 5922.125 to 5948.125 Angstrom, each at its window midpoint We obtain 3.0 Angstrom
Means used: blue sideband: 3.02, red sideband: 2.97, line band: 2.72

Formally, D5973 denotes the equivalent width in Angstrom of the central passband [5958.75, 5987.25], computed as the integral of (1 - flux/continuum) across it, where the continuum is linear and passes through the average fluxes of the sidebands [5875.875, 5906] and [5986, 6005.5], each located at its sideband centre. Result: -1.6 Angstrom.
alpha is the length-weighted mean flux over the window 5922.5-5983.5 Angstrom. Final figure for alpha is 3.04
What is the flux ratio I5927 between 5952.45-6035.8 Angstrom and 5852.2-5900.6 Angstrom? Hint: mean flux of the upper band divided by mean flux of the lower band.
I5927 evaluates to 1.1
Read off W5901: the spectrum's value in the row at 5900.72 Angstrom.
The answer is 2.675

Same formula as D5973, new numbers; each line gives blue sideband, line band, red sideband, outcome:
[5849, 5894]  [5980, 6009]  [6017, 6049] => 1.1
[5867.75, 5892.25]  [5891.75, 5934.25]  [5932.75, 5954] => 2.4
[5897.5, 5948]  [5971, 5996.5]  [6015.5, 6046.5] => 0.9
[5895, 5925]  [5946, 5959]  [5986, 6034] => -1.5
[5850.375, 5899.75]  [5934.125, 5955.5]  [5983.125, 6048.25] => -1.8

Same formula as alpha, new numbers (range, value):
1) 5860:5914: 2.85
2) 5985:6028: 2.91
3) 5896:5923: 2.88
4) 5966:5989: 2.86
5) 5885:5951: 2.88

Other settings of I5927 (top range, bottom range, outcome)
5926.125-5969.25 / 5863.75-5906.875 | 1.10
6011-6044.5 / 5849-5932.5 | 1.04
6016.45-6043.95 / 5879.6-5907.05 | 1.10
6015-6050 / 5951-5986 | 1.00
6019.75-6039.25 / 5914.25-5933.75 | 1.03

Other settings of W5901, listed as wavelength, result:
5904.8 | 2.701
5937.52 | 2.248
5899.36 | 2.949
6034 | 3.804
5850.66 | 2.749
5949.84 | 3.126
